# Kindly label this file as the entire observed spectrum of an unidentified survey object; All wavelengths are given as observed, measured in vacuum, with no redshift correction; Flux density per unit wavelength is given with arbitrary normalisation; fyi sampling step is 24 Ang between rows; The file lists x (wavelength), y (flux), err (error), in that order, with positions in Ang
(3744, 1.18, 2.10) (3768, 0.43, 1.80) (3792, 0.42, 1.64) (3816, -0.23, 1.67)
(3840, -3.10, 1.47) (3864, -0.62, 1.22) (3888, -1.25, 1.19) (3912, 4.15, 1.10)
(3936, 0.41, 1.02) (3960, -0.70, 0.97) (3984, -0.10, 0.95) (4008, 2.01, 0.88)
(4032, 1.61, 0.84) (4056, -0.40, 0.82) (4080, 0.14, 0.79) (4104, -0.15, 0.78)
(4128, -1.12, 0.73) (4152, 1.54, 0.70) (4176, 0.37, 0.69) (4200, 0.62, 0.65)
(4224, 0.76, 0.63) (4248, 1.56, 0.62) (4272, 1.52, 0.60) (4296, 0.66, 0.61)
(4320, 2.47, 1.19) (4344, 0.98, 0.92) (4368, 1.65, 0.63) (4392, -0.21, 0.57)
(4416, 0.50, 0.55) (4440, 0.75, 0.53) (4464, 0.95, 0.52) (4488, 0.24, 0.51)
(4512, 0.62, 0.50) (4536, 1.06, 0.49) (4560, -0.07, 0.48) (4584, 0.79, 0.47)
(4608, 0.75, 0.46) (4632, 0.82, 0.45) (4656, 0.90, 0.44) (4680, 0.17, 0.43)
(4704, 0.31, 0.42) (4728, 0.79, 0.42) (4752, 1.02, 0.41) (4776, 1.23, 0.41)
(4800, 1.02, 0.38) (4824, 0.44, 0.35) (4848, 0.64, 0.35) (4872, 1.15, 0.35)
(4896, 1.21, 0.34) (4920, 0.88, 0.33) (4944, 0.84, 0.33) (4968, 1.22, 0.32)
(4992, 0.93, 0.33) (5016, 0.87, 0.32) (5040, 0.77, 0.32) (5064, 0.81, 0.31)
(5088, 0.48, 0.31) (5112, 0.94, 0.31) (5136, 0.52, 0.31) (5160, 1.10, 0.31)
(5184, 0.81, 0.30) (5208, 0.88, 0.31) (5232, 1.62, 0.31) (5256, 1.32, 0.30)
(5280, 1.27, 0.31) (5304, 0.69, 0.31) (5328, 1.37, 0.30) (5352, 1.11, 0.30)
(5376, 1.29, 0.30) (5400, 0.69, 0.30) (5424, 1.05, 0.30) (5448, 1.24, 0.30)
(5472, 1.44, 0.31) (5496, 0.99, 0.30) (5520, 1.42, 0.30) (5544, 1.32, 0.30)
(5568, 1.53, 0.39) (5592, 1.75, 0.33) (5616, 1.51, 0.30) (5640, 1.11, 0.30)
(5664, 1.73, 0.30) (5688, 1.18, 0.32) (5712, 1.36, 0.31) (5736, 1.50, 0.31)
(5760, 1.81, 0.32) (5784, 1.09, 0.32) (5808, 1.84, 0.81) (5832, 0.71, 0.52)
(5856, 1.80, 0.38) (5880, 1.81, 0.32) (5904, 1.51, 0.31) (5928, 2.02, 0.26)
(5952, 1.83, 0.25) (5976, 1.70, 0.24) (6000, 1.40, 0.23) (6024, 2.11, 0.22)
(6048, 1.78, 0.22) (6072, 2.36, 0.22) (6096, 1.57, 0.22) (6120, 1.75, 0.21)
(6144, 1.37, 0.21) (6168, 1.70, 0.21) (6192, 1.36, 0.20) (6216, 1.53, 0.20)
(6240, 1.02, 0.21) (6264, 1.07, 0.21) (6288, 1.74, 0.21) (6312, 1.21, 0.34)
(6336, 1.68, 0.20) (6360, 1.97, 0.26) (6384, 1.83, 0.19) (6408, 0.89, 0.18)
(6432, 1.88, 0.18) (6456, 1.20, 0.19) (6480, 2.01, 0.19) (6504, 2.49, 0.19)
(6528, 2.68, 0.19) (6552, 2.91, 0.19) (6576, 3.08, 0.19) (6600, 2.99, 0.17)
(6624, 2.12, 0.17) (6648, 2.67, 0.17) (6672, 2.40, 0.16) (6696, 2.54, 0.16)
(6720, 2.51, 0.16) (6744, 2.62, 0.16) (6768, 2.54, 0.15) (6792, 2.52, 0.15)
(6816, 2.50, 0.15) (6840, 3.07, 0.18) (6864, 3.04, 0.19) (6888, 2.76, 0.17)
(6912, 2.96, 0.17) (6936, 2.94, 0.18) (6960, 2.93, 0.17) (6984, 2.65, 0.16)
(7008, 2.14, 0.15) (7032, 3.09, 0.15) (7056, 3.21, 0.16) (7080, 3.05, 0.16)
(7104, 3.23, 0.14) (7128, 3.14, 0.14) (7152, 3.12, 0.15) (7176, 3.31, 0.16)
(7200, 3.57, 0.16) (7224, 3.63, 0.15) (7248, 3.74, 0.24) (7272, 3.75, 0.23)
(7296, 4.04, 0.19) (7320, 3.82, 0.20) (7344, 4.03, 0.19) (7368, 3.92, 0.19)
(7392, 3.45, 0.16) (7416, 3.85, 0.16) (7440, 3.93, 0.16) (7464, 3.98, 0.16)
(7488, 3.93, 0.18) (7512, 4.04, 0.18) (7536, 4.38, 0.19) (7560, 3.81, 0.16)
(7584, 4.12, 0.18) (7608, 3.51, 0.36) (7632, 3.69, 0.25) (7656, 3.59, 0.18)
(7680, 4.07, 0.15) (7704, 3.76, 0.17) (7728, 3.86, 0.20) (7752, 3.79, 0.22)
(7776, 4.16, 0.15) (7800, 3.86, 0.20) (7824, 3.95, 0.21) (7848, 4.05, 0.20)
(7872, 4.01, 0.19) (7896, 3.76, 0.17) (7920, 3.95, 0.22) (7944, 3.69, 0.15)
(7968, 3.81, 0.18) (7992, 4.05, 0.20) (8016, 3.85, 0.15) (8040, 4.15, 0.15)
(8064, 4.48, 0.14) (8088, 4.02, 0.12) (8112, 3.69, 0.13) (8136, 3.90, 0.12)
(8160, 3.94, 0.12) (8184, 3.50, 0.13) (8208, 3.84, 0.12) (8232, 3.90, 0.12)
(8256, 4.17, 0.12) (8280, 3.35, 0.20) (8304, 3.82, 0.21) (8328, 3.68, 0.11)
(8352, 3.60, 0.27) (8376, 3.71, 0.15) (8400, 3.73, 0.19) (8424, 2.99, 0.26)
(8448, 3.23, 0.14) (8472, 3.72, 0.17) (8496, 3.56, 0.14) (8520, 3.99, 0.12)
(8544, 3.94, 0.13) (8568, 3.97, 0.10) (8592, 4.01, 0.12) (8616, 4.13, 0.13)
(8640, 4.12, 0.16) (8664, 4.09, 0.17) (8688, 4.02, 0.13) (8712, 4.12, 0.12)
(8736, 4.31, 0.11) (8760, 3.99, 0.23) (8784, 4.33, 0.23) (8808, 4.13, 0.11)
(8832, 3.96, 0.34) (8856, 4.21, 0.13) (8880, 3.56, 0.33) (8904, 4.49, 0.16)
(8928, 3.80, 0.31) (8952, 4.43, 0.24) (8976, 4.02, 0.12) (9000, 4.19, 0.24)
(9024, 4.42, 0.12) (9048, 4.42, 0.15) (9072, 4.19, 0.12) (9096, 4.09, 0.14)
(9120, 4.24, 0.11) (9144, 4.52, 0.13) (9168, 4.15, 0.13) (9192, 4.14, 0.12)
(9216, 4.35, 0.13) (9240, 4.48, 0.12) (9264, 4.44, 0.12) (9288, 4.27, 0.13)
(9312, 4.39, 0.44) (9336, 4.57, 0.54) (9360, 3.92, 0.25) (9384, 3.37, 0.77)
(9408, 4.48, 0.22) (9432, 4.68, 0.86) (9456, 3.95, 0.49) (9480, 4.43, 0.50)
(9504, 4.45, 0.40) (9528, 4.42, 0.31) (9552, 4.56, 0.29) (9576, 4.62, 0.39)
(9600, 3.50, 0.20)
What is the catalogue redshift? 0.63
